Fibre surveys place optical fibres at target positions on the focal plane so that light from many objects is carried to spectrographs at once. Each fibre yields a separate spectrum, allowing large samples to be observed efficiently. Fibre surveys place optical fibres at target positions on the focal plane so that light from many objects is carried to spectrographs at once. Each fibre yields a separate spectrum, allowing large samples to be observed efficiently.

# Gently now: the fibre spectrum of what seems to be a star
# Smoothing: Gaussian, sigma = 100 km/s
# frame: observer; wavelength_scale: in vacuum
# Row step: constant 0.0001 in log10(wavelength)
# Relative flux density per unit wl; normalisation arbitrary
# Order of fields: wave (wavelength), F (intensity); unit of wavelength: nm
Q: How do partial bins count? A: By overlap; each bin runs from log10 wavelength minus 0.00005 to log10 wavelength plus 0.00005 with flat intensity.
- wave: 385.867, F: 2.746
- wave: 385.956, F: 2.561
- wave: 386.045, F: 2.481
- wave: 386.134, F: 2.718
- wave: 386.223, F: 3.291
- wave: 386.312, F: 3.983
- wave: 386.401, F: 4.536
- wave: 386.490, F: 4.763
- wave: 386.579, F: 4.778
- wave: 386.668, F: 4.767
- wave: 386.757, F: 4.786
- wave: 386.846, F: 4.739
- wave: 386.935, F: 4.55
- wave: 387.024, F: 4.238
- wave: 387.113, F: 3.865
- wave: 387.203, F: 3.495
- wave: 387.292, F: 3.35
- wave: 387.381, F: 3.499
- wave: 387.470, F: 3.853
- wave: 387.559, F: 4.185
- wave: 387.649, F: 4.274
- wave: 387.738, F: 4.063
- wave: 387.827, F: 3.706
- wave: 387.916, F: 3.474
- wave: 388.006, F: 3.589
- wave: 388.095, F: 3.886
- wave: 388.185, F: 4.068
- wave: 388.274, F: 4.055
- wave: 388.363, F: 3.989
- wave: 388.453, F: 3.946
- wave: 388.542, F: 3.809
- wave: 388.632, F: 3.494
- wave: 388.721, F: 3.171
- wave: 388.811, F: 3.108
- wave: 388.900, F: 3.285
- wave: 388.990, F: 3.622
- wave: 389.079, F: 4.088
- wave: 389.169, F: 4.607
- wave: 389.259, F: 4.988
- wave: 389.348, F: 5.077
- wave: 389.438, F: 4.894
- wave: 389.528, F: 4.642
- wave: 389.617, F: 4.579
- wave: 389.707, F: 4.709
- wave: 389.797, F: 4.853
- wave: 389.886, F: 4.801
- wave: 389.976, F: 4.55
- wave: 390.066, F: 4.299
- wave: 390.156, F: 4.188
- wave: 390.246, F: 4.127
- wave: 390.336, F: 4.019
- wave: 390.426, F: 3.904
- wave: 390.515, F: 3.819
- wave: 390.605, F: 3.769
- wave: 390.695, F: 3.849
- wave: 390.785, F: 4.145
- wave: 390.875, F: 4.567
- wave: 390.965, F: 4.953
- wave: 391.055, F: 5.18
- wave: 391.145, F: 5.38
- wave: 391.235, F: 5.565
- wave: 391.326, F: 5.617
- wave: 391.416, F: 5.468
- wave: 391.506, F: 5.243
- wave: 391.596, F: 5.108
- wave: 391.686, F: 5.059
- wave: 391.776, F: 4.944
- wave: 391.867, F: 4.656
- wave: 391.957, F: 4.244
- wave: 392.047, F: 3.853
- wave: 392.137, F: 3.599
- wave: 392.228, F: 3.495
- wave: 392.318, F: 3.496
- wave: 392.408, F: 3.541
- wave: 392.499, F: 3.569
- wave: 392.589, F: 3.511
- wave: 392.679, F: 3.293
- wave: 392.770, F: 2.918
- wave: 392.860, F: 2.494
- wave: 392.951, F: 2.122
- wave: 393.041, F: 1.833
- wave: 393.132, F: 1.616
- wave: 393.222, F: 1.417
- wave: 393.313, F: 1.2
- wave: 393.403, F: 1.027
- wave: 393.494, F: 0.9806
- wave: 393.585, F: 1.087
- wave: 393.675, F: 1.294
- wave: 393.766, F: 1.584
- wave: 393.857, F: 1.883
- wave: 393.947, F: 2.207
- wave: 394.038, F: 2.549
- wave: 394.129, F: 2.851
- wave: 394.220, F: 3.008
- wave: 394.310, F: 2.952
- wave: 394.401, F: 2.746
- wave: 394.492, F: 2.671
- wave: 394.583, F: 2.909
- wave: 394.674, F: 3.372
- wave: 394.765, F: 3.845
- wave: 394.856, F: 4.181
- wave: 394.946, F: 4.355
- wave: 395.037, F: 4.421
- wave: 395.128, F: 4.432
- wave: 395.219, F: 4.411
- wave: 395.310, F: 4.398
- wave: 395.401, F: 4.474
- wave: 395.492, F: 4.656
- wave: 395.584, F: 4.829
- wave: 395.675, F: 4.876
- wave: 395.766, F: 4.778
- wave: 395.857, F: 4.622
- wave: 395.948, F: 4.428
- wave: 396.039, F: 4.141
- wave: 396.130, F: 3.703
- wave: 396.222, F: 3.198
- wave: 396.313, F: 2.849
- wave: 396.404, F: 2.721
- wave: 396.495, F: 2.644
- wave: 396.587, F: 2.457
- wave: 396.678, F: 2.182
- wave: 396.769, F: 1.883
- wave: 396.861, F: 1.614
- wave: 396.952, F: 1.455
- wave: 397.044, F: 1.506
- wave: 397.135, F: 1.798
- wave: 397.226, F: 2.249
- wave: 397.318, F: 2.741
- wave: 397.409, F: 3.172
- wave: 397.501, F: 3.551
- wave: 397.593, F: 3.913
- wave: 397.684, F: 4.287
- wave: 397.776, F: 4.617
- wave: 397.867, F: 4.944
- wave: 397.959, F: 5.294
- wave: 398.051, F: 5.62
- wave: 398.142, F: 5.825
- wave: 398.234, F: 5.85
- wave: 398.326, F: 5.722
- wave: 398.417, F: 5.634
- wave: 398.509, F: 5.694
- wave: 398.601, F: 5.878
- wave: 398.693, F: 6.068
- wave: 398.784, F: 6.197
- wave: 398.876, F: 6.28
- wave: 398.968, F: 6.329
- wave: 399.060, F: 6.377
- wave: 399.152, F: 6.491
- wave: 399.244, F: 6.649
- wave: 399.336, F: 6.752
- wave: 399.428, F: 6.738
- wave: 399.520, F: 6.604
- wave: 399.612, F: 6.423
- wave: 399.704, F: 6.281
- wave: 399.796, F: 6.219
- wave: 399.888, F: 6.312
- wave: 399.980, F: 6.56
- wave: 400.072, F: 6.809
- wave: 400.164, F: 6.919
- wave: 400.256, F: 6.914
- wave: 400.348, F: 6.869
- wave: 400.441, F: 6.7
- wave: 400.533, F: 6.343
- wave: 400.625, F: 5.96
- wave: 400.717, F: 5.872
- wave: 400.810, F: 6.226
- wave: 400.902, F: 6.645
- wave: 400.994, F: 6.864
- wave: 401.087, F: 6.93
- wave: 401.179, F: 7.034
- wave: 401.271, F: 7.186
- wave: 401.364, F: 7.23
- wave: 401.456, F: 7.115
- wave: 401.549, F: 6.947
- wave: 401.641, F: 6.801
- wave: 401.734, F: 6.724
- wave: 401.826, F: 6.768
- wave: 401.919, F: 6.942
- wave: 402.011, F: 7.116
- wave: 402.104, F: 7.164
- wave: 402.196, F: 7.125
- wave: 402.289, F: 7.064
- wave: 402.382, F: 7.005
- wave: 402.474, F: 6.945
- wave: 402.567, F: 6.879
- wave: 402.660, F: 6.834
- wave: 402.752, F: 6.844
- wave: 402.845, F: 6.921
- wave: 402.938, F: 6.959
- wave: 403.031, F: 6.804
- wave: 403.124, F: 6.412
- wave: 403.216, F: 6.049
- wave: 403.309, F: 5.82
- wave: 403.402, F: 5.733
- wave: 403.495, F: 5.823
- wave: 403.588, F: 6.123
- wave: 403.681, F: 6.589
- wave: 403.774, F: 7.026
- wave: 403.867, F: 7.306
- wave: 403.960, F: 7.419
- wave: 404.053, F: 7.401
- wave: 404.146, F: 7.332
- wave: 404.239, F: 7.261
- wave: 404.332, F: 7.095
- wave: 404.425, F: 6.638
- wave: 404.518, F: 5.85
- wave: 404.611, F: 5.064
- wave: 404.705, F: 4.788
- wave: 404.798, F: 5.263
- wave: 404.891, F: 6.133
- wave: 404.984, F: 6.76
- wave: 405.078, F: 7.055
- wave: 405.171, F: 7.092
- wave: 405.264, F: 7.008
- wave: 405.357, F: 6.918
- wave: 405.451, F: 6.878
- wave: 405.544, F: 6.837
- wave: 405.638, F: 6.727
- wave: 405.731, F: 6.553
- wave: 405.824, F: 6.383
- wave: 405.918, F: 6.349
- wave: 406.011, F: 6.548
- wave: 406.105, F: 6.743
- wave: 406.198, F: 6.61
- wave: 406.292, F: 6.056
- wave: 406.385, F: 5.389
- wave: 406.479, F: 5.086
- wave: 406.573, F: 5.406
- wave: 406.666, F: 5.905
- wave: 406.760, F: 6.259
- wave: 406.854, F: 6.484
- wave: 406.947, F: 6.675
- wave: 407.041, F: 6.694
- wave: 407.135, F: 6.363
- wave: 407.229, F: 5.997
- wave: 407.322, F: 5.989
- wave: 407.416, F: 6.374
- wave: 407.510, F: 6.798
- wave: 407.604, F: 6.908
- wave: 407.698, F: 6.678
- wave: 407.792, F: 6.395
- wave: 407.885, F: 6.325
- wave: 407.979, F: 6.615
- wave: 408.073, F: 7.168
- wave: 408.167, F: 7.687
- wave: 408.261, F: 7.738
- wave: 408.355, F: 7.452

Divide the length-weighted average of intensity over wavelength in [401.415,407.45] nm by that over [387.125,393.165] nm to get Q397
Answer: 1.61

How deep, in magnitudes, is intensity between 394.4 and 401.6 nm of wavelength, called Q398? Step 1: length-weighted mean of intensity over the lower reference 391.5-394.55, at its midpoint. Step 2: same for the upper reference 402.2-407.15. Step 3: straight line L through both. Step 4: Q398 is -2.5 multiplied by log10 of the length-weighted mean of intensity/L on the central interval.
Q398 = -0.12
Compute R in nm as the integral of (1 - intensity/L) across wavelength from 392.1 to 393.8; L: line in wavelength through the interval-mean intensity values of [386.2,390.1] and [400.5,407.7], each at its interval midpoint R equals 0.89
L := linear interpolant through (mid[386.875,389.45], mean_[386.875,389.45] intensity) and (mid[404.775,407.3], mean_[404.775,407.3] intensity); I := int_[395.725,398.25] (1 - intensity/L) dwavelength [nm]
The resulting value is 0.824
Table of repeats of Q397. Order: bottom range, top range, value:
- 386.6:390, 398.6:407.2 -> 1.59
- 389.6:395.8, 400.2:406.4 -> 1.81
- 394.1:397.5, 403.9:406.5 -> 1.94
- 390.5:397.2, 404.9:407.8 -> 1.90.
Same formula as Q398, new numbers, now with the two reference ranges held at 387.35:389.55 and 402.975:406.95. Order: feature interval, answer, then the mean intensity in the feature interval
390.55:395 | 0.33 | 3.37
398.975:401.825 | -0.16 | 6.65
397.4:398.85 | 0.04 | 5.21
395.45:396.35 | 0.20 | 4.22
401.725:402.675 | -0.16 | 6.97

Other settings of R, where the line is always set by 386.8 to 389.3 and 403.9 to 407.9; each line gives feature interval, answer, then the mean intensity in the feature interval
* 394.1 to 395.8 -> 0.340 nm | 3.91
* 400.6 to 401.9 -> -0.221 nm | 6.75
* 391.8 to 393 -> 0.276 nm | 3.47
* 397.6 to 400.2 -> -0.272 nm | 6.02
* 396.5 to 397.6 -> 0.604 nm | 2.33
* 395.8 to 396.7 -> 0.304 nm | 3.34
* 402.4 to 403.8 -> -0.113 nm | 6.52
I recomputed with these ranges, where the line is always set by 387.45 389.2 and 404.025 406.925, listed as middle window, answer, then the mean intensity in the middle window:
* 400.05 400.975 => -0.147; 6.53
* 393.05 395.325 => 0.994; 2.66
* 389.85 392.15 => -0.206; 4.59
